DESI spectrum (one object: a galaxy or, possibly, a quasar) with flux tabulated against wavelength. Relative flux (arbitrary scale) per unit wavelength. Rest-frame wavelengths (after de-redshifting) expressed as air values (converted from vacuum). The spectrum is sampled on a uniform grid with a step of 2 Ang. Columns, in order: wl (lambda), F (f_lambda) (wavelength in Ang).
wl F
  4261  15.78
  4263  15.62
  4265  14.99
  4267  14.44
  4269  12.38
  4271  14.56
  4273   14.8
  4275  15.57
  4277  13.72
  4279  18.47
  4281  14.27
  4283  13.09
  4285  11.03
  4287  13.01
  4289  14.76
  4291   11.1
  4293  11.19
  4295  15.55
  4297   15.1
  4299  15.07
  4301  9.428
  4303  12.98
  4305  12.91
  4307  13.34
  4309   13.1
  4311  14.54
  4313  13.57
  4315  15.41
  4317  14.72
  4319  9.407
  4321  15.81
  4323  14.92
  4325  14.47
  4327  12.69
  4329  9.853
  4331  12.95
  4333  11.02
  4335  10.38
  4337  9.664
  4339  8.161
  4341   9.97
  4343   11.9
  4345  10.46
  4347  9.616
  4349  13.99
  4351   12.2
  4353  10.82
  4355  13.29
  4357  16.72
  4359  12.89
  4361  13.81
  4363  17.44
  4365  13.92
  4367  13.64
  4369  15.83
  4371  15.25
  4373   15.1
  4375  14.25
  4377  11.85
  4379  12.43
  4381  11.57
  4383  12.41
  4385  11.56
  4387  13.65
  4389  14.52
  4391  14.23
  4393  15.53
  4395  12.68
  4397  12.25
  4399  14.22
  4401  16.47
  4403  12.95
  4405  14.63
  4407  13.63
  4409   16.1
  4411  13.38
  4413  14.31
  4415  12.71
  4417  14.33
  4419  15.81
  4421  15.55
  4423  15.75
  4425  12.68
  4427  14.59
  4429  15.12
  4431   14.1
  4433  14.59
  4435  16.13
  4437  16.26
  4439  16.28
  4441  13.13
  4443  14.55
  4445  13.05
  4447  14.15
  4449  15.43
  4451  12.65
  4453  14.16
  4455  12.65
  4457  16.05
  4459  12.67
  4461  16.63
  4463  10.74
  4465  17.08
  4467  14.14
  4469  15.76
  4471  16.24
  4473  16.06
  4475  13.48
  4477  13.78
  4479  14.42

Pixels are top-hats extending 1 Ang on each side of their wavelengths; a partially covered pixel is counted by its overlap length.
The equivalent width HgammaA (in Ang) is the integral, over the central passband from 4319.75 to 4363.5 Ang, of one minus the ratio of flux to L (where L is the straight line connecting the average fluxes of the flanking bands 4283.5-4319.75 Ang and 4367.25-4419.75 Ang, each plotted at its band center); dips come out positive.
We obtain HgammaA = 3.7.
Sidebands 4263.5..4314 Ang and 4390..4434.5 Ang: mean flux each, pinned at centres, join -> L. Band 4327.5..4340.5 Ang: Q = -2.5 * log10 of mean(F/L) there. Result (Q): 0.32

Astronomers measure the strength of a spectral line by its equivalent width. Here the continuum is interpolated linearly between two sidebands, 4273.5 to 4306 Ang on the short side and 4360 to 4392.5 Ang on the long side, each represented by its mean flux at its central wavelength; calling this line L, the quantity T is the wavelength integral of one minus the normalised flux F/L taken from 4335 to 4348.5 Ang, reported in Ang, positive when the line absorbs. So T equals 3.55 Ang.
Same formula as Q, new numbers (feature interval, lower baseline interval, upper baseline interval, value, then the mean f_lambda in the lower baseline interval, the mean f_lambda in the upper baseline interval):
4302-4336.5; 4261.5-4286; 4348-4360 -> 0.06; 14.4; 13.3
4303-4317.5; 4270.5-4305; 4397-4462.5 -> 0.00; 13.7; 14.5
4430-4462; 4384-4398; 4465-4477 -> 0.01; 13.5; 15.2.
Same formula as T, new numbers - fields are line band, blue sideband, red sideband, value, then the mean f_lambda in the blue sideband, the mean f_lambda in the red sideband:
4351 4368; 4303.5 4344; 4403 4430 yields -0.9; 12.4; 14.4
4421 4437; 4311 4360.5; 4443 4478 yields -1.1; 12.3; 14.4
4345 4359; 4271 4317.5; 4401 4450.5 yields 1.5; 13.8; 14.6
